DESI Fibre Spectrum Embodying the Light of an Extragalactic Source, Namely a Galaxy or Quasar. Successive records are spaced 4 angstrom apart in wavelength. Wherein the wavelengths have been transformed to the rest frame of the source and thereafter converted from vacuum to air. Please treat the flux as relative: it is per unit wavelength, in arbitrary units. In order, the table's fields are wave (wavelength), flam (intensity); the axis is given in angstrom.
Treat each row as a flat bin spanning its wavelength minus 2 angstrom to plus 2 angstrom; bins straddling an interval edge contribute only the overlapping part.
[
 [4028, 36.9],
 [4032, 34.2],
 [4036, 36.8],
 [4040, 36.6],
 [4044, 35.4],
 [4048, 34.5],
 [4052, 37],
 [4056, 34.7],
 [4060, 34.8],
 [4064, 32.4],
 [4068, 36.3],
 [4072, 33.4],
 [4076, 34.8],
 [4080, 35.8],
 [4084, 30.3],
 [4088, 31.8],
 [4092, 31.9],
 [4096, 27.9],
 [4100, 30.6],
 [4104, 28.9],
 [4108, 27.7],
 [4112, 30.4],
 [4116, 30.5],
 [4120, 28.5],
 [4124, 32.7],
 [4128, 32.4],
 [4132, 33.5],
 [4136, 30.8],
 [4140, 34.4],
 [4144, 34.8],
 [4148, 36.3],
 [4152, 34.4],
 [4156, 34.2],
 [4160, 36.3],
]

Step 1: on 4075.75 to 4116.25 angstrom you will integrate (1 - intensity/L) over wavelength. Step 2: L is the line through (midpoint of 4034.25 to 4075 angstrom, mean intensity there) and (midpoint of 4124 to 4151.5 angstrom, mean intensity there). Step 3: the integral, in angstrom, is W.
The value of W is 4.3 angstrom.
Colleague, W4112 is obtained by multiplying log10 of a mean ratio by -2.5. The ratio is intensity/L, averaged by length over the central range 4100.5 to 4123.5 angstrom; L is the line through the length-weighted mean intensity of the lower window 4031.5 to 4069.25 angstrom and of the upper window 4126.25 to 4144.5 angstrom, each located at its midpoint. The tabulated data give 0.143 mag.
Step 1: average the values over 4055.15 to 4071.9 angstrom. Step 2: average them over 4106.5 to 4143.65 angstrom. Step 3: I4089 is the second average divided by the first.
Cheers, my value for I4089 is 0.91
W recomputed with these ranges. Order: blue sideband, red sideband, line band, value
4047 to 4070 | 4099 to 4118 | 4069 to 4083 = -0.59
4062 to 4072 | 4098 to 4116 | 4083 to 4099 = 0.45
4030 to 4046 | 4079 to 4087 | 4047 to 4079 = -0.77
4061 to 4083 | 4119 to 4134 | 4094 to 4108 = 1.76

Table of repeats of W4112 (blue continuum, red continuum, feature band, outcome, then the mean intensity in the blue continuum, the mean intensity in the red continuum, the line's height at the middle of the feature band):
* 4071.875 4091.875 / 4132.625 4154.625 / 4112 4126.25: 0.11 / 33.1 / 34.1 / 33.7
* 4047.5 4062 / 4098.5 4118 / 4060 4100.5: 0.00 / 35.3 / 29.6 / 32.6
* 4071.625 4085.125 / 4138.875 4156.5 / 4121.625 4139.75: 0.07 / 33.8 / 34.9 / 34.6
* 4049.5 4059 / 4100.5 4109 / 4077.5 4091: -0.04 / 35.7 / 28.8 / 31.6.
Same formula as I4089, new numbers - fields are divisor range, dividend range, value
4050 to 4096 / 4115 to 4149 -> 0.97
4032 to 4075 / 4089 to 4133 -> 0.87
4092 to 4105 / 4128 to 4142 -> 1.11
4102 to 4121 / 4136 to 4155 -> 1.18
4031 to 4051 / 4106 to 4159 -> 0.91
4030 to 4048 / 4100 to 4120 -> 0.83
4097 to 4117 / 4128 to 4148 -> 1.14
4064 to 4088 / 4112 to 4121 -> 0.88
